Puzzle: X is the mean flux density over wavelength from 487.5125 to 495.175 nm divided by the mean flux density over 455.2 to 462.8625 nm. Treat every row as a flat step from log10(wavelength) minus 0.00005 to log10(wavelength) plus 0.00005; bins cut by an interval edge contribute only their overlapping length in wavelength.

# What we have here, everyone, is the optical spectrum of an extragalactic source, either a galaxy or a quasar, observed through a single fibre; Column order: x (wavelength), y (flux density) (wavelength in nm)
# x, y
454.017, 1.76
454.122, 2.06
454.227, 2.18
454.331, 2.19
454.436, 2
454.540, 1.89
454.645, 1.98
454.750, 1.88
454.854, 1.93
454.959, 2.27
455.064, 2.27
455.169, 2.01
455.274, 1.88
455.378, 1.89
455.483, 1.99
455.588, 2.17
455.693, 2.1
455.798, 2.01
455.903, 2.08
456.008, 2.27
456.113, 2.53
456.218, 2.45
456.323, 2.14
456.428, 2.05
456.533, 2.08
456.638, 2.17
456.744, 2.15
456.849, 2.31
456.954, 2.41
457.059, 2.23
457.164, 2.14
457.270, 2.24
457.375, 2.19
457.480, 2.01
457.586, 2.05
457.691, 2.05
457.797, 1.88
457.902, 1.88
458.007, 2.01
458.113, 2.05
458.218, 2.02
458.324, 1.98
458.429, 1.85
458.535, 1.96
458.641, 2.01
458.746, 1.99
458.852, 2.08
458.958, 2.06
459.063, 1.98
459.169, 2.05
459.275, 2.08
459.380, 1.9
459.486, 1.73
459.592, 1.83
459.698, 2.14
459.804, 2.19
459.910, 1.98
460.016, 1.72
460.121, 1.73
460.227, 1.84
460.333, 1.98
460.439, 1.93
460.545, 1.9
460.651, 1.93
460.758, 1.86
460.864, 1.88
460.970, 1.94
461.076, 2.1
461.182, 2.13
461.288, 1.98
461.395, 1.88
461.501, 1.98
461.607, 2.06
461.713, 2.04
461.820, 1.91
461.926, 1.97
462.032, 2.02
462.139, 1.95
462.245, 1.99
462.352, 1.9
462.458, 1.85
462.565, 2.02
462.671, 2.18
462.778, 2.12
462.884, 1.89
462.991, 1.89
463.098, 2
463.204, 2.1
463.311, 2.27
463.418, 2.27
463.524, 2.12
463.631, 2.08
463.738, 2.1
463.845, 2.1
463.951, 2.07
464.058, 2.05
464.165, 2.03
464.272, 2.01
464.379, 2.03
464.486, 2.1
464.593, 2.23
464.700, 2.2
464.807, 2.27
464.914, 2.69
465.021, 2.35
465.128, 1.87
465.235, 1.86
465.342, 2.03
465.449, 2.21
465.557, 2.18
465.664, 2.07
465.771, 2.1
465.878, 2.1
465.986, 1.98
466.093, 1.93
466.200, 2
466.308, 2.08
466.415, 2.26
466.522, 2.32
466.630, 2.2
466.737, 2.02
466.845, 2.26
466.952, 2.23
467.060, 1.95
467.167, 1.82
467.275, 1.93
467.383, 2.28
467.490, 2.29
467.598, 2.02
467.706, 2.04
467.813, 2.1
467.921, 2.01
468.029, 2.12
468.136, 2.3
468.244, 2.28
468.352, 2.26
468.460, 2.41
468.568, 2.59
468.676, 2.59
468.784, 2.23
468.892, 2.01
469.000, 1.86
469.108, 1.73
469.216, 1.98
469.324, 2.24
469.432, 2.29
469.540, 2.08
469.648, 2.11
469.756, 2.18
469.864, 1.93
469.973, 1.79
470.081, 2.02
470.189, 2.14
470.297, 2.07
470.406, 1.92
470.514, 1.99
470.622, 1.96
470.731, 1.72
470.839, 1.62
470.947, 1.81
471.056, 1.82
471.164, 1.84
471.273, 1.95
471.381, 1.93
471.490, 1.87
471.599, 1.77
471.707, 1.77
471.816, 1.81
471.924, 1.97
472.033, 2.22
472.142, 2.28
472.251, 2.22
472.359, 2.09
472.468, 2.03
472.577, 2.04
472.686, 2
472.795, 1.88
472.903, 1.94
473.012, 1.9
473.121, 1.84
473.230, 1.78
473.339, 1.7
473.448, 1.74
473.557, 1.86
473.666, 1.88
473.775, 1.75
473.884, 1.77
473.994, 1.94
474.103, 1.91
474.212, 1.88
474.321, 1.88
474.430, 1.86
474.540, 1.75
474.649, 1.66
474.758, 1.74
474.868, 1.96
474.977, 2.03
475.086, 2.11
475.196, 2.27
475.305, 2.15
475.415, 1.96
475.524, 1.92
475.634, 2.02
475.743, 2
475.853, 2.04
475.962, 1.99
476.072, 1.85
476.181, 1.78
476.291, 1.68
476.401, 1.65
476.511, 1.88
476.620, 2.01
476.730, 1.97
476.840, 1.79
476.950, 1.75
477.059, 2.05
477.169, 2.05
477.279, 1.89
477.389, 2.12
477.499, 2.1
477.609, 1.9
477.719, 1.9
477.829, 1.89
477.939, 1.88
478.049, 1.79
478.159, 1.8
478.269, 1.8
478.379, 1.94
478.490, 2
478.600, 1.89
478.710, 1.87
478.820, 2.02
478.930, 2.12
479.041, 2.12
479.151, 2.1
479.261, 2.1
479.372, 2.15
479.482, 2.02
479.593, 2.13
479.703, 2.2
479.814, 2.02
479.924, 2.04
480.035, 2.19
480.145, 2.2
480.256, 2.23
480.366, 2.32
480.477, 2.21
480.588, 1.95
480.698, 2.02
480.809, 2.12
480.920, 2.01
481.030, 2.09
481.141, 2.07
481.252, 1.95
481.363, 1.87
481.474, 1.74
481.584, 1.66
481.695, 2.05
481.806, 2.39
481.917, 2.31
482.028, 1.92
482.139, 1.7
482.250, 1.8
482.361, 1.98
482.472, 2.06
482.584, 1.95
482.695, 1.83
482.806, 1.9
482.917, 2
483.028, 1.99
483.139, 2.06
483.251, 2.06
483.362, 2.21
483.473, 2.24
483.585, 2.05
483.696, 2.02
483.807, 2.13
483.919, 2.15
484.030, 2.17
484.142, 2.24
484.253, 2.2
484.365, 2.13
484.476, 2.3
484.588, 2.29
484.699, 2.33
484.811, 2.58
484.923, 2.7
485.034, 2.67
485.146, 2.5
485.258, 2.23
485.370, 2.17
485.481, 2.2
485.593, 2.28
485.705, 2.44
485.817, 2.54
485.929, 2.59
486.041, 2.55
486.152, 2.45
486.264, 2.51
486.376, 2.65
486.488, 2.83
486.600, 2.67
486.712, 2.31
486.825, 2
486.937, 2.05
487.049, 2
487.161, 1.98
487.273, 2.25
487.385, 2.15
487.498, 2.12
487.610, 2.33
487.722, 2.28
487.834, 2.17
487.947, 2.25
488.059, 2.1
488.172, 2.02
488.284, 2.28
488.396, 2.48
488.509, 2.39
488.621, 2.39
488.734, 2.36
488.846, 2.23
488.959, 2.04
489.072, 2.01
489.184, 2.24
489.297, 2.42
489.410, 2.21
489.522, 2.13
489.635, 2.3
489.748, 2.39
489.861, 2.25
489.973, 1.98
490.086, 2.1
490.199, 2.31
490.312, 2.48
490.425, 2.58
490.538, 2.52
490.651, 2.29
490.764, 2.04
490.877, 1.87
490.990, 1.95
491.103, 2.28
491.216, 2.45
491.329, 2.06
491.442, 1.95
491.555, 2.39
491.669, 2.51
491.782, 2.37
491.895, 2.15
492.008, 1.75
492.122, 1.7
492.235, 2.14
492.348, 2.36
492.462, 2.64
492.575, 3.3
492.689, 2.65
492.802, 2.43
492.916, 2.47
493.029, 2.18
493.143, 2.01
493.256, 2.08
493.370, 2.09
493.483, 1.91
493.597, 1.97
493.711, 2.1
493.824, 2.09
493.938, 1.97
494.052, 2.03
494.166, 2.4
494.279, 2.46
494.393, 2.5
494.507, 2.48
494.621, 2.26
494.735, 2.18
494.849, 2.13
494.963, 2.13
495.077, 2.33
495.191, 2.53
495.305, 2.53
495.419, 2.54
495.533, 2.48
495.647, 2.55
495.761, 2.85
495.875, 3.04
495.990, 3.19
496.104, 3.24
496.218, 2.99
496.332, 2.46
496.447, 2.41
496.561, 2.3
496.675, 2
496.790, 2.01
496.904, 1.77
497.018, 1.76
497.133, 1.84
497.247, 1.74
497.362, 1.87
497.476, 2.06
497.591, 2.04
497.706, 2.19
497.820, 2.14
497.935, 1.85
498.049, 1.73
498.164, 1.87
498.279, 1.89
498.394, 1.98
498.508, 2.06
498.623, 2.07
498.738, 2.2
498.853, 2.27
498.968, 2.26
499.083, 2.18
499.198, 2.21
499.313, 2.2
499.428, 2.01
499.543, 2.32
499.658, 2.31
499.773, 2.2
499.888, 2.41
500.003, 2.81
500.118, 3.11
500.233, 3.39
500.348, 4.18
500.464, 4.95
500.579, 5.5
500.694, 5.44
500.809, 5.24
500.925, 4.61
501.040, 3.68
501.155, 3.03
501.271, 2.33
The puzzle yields 1.1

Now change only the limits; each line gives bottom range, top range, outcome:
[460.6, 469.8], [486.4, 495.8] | 1.08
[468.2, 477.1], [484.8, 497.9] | 1.17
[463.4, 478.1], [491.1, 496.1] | 1.16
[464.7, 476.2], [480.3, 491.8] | 1.09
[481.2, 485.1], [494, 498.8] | 1.08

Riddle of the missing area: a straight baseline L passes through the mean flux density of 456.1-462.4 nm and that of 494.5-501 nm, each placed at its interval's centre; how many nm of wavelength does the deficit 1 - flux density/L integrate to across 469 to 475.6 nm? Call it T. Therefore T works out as 0.823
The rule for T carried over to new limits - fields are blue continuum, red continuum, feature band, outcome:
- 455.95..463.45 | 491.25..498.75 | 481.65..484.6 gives 0.14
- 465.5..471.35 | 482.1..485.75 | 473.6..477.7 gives 0.39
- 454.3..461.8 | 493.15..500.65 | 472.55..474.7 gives 0.33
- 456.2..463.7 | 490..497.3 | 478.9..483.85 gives 0.33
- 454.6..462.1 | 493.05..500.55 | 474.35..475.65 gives 0.13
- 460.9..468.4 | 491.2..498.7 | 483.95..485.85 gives -0.13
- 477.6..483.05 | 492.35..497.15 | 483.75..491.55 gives -0.34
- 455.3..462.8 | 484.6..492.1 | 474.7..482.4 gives 0.74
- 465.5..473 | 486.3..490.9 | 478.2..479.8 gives 0.09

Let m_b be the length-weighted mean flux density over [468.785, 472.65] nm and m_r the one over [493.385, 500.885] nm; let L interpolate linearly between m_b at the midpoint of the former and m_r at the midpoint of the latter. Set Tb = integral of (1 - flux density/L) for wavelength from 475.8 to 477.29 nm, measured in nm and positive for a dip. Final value 0.15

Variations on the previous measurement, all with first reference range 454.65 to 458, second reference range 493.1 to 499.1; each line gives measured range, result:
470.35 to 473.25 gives 0.313 nm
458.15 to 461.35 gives 0.252 nm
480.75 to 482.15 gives 0.119 nm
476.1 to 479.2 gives 0.367 nm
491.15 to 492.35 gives 0.031 nm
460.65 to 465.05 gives 0.153 nm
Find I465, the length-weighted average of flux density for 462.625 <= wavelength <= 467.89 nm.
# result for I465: 2.11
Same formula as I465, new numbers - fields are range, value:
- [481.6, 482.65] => 2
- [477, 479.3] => 1.97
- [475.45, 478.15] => 1.91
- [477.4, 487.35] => 2.14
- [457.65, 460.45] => 1.96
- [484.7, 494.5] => 2.28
